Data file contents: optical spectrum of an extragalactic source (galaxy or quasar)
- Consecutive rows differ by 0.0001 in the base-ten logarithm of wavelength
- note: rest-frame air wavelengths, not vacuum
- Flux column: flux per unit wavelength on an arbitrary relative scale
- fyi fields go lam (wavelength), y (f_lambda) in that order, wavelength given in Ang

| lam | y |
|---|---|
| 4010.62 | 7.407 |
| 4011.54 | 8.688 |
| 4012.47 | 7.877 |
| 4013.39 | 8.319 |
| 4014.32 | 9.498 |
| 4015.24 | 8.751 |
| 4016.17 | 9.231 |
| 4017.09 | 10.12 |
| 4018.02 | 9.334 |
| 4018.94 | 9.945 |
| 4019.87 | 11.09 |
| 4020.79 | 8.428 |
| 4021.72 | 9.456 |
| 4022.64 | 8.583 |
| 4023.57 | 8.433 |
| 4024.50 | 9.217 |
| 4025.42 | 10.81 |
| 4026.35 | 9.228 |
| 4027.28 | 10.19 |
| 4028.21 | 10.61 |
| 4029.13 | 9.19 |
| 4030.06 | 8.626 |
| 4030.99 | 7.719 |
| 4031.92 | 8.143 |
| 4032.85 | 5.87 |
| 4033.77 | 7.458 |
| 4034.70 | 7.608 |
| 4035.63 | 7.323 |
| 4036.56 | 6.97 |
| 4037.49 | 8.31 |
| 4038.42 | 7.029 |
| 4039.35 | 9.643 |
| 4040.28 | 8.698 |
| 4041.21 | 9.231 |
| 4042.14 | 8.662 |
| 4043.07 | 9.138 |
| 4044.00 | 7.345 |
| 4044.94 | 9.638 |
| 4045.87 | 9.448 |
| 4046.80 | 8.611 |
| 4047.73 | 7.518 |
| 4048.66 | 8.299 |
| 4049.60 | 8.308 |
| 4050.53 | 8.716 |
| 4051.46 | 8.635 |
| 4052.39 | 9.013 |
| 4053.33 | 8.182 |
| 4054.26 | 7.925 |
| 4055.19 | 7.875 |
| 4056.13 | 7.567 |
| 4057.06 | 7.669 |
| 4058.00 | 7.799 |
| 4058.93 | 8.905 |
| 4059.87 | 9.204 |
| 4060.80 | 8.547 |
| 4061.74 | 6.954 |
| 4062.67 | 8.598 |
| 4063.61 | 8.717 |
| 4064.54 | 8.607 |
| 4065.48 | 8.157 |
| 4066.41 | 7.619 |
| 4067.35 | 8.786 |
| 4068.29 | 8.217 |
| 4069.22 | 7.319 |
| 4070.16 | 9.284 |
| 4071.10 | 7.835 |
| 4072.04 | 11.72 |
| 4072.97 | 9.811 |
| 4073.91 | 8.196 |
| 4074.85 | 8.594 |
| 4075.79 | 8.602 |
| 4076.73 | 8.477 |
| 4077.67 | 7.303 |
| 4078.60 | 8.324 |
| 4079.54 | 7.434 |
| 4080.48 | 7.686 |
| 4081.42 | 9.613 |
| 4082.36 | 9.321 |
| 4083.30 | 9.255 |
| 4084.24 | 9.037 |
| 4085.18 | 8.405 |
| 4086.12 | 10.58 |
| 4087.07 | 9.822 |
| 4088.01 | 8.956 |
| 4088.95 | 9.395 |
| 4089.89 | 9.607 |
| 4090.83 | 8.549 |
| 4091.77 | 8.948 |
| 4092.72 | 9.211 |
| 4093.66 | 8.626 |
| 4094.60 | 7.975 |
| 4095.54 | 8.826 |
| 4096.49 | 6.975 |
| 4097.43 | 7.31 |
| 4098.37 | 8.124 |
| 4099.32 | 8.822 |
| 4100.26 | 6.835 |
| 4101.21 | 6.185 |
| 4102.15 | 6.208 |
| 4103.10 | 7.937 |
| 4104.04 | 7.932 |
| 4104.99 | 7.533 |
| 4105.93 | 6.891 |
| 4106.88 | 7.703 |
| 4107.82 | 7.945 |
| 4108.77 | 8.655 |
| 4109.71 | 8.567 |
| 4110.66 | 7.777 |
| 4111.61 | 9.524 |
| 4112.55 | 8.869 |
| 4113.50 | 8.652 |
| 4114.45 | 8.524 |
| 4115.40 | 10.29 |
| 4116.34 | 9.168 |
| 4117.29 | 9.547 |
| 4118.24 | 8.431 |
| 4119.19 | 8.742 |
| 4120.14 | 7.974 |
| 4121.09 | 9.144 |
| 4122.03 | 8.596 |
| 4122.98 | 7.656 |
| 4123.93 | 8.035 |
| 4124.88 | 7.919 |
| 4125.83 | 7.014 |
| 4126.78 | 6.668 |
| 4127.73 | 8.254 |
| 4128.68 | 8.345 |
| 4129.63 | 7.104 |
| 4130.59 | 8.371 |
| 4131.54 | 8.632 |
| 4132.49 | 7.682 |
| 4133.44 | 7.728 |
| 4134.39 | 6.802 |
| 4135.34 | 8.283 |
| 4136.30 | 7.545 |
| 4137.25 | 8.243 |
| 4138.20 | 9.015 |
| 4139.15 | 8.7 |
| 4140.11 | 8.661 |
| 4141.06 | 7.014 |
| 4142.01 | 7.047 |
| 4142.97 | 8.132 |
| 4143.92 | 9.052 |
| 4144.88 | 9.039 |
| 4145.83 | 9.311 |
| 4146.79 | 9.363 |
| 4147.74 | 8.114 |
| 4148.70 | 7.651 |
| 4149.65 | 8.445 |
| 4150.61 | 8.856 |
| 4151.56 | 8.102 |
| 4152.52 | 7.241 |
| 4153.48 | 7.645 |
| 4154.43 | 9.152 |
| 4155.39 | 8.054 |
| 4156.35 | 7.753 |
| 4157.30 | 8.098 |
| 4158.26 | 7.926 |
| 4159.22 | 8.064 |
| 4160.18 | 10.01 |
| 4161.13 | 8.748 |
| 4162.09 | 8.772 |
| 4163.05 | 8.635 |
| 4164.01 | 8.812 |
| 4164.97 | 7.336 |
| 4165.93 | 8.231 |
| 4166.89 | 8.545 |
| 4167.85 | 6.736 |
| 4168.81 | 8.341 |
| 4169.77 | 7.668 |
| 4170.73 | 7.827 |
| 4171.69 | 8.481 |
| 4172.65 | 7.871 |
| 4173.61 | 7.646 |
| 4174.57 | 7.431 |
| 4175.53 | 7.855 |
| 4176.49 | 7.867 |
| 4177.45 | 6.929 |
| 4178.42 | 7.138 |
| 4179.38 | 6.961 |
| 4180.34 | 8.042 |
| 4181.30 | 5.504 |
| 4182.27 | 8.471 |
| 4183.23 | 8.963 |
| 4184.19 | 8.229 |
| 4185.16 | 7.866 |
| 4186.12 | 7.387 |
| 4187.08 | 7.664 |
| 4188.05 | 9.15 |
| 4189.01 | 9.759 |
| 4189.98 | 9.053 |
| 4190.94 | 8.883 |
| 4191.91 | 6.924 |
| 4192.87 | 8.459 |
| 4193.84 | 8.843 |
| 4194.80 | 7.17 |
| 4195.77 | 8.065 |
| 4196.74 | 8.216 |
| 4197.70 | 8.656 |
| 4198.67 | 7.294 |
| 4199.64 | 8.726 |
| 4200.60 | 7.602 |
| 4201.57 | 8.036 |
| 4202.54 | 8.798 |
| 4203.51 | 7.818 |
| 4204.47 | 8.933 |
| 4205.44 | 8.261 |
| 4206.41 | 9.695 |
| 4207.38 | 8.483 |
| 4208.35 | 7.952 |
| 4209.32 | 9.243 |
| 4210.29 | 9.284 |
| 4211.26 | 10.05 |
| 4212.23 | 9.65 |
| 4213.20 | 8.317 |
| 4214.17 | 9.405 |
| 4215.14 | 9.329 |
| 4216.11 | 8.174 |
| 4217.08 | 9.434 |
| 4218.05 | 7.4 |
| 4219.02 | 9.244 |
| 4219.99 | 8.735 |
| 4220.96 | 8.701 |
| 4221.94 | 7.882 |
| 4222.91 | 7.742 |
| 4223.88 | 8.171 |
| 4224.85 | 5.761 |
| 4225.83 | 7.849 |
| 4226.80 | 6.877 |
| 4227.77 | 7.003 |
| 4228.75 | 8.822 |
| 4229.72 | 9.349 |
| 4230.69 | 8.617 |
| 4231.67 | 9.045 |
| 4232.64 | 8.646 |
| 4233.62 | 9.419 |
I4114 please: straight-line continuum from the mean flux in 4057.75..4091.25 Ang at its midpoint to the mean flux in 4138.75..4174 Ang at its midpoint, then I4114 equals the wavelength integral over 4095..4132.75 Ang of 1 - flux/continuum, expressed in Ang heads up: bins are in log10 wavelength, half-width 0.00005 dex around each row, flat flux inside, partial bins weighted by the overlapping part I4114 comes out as 1.8 Ang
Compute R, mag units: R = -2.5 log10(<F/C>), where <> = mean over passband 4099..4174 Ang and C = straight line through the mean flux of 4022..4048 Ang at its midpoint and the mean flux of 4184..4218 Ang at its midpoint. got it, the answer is 0.05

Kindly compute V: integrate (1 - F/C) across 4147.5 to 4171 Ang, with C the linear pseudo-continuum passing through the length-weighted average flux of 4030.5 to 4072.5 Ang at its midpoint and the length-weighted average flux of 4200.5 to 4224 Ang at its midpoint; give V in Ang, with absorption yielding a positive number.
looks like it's 0.97 Ang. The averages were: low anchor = 8.28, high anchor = 8.68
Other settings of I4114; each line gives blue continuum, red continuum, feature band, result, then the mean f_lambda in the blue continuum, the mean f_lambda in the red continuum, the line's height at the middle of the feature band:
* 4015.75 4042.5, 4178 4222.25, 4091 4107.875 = 1.7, 8.8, 8.39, 8.63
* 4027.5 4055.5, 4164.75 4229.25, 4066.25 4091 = -1.6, 8.35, 8.17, 8.3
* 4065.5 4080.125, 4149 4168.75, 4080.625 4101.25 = -0.6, 8.49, 8.25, 8.44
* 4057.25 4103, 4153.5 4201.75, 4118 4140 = 0.6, 8.47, 8.07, 8.27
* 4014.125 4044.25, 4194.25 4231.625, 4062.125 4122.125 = 1.1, 8.79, 8.4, 8.65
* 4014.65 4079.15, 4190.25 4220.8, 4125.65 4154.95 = 1.6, 8.6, 8.56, 8.58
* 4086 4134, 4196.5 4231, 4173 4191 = 1.0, 8.27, 8.43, 8.38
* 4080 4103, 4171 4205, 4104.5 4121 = -0.3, 8.5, 8.02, 8.39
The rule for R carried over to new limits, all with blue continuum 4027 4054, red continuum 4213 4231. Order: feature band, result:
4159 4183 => 0.05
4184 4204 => 0.01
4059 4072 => -0.01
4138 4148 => -0.02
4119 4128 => 0.05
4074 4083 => 0.00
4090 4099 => 0.00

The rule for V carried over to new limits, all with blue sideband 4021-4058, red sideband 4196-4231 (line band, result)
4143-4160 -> 0.2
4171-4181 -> 1.0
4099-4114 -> 1.0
